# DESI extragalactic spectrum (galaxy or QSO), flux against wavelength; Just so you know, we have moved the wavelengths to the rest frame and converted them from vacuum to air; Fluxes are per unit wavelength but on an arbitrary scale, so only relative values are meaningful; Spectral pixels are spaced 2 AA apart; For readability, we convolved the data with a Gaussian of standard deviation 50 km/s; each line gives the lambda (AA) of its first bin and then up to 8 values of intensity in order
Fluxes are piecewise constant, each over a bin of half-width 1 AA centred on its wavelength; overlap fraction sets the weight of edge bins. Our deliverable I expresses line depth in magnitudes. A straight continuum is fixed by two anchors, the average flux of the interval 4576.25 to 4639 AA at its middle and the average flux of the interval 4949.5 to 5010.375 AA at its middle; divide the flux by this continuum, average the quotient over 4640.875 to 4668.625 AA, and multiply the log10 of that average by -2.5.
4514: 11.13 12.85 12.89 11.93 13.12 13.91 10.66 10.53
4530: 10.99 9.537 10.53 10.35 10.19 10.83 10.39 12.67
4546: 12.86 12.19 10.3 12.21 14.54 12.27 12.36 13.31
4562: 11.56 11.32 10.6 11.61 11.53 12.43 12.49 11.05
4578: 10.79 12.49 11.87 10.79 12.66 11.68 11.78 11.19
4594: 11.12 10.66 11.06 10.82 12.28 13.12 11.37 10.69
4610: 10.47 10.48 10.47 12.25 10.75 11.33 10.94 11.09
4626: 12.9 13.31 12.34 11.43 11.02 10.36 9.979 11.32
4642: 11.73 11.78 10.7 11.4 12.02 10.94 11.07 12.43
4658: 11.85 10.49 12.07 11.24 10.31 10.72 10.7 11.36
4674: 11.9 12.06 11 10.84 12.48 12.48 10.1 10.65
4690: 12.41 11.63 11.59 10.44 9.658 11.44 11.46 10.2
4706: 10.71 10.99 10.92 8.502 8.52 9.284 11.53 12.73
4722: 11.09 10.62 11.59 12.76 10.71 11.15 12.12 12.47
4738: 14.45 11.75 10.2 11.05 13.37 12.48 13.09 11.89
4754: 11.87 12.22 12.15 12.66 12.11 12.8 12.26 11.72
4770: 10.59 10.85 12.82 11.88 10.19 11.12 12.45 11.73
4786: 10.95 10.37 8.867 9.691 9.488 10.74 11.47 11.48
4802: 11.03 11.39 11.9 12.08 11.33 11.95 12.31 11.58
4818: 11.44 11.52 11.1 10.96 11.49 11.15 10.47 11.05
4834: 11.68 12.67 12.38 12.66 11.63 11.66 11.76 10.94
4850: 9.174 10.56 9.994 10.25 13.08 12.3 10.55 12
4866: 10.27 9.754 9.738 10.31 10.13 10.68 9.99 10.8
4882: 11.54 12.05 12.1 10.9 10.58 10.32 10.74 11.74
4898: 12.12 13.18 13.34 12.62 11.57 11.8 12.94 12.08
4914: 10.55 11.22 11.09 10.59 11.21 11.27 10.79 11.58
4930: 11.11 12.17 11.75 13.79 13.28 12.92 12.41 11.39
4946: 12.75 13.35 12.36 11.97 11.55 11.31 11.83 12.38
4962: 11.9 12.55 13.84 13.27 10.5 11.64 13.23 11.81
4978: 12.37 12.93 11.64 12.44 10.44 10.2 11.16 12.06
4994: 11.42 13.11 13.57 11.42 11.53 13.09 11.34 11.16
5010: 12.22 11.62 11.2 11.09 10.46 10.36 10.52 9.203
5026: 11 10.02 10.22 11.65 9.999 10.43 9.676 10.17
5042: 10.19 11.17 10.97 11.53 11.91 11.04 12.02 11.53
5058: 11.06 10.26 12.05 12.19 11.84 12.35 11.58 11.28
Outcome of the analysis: 0.012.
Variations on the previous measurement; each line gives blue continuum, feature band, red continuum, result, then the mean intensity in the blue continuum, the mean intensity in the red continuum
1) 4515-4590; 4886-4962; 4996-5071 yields -0.05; 11.7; 11.2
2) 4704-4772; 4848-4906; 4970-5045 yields 0.03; 11.6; 11.3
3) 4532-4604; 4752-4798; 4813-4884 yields -0.01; 11.6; 11.1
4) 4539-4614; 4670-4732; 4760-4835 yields 0.04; 11.7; 11.3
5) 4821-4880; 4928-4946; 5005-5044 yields -0.14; 11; 10.7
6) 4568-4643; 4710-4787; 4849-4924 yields -0.03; 11.5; 11.2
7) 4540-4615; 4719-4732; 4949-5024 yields 0.01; 11.7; 11.8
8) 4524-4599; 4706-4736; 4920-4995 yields 0.07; 11.5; 12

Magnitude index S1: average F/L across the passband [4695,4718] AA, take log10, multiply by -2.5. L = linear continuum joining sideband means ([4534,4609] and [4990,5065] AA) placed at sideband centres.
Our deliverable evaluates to 0.13 mag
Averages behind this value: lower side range 11.6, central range 10.3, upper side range 11.2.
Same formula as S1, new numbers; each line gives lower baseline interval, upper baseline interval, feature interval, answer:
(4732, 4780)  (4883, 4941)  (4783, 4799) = 0.150 mag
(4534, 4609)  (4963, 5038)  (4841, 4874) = 0.068 mag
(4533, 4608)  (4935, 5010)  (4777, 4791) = 0.106 mag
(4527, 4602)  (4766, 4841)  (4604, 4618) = 0.037 mag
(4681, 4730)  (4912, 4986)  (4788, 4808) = 0.063 mag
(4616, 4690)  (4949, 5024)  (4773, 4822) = 0.031 mag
